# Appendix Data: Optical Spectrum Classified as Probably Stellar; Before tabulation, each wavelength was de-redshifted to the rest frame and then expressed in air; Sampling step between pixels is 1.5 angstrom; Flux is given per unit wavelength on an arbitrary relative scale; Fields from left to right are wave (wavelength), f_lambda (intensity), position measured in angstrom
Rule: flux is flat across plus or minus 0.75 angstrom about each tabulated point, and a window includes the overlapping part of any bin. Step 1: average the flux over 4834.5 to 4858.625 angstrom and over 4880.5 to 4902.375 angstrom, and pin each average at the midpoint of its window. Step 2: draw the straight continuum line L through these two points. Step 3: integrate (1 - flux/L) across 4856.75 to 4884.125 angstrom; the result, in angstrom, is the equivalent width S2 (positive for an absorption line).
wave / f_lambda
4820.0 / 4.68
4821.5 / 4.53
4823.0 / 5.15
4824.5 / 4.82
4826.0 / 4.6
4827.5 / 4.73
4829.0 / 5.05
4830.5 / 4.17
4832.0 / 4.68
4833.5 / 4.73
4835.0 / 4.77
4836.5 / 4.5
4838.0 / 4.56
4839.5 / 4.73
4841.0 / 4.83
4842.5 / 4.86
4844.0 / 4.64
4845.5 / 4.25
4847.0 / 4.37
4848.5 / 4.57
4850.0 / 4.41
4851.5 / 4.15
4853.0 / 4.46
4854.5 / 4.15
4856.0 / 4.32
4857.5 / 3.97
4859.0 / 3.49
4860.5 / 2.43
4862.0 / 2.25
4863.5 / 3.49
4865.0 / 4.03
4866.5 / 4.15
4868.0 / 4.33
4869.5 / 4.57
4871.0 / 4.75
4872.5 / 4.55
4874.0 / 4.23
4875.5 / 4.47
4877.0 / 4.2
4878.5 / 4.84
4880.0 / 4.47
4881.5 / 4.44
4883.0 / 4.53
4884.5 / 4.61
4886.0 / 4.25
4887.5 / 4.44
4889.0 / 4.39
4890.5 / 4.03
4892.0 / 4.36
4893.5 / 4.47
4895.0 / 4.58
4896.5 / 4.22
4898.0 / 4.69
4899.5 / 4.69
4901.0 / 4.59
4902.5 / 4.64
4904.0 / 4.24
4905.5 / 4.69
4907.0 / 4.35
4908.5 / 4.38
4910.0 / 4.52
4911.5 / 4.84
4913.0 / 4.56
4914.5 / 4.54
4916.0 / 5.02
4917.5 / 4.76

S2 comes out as 2.3 angstrom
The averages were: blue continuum 4.45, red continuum 4.45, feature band 4.07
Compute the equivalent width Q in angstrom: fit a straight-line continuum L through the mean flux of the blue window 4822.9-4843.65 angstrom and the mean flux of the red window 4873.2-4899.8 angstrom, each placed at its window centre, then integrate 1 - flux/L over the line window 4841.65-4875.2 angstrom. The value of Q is 3.4 angstrom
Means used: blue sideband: 4.71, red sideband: 4.44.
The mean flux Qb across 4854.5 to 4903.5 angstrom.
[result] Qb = 4.23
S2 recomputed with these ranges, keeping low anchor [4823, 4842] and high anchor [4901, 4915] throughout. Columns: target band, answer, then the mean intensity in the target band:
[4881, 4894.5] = 0.54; 4.39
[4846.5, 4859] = 1.09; 4.25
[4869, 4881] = 0.26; 4.51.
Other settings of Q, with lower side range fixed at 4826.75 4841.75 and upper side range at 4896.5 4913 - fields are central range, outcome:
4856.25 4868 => 2.9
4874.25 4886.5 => 0.3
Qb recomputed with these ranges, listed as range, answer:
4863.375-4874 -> 4.31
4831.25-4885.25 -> 4.3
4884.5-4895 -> 4.36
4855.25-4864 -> 3.32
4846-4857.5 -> 4.32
